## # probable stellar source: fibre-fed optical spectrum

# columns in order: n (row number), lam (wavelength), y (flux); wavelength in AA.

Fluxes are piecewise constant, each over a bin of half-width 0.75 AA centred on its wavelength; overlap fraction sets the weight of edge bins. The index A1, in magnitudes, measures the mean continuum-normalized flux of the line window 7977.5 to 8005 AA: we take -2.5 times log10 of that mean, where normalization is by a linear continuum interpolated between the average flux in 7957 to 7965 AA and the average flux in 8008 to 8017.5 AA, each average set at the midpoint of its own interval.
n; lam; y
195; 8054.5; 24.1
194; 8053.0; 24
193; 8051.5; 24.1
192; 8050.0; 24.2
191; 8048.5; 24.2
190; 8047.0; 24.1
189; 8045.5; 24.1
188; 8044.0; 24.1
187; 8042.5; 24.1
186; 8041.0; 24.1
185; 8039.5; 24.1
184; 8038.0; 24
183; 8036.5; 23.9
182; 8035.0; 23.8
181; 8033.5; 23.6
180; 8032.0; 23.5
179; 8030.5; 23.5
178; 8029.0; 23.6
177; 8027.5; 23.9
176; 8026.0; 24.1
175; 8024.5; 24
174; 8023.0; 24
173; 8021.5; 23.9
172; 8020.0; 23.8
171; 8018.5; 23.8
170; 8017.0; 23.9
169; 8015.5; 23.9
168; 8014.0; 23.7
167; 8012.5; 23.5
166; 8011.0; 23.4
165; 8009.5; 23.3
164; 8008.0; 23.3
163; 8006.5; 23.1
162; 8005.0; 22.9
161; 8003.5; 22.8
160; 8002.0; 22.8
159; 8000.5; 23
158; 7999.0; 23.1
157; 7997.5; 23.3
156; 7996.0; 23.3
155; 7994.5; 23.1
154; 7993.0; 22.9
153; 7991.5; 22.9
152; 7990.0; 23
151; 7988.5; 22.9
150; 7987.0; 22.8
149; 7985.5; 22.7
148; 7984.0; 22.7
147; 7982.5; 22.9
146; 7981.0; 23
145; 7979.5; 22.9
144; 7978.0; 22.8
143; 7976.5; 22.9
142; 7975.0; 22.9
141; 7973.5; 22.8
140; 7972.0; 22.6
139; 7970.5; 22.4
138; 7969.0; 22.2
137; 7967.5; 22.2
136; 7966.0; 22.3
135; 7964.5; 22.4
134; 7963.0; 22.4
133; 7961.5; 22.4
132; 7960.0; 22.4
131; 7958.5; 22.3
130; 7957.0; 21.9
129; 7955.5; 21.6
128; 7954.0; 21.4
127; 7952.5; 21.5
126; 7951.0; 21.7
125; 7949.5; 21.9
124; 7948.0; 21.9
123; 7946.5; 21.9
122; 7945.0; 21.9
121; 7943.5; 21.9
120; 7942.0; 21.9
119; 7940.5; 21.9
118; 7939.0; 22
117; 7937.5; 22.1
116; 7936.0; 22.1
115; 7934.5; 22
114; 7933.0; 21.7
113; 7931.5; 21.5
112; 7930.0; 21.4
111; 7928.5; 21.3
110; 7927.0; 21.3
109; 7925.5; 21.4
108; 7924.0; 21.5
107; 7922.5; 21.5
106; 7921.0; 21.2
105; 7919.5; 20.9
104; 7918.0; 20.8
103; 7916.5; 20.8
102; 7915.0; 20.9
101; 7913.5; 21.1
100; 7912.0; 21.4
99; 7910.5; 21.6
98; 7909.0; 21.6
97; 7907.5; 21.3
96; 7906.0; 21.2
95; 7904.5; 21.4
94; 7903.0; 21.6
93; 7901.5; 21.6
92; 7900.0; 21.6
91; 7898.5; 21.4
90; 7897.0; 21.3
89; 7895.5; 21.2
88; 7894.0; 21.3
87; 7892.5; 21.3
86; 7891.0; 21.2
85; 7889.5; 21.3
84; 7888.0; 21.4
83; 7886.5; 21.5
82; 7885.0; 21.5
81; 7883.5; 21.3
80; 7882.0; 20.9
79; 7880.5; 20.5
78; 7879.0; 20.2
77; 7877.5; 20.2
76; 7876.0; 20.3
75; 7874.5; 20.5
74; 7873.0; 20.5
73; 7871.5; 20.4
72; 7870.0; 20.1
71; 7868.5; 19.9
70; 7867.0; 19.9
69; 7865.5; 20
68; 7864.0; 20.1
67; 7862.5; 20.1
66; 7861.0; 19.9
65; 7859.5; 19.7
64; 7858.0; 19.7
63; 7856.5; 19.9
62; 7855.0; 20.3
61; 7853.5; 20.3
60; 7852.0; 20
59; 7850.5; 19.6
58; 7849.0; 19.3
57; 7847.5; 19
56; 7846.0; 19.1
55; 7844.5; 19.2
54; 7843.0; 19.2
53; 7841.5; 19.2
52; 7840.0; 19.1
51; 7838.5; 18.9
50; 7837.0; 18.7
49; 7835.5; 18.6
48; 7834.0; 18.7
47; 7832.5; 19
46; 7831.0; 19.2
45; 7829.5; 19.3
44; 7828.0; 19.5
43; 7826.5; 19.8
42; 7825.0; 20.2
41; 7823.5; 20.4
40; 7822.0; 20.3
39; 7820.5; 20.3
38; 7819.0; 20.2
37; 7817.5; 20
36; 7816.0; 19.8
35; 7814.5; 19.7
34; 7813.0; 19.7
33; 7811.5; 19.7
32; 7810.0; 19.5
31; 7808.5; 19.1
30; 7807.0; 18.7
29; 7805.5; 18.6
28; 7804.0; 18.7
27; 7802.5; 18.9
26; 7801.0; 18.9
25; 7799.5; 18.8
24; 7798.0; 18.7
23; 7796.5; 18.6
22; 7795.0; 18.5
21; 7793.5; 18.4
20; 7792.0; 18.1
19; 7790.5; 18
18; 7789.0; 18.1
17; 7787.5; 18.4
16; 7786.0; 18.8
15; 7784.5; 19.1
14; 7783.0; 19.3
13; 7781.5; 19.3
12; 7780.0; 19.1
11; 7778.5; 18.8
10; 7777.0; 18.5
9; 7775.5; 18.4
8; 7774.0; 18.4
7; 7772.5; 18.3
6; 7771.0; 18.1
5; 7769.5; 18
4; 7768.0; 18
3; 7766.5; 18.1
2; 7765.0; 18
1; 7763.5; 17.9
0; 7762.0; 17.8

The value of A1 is 0.01 mag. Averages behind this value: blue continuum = 22.3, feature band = 22.9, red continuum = 23.6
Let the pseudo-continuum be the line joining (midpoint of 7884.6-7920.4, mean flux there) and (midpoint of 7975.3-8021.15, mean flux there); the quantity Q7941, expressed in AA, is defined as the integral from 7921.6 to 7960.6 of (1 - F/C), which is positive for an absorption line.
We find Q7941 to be 0.5 AA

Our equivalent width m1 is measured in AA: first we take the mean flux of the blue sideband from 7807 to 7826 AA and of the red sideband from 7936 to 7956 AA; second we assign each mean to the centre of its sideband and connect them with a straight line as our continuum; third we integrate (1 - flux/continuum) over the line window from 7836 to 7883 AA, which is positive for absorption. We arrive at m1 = 1.6 AA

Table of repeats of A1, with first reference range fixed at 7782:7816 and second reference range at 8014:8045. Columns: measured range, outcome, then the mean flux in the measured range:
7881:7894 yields -0.03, 21.3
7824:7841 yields 0.02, 19.2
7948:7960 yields 0.02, 21.8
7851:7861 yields 0.01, 20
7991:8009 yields 0.01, 23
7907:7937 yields 0.01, 21.4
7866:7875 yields 0.01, 20.2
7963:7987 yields 0.00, 22.6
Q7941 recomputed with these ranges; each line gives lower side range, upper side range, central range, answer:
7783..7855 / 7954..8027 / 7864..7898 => -0.30 AA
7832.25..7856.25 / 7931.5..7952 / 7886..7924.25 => -0.72 AA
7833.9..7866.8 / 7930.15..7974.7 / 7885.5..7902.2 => -0.64 AA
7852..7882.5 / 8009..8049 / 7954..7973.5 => 0.10 AA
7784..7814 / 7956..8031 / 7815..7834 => -0.45 AA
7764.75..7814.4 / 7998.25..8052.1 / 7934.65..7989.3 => 0.15 AA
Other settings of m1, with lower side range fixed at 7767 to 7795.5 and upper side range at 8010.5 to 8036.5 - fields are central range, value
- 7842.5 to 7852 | 0.3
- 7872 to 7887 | -0.1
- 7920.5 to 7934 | 0.1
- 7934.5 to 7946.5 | 0.0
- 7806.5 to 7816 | -0.1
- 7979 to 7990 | 0.0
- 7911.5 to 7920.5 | 0.2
